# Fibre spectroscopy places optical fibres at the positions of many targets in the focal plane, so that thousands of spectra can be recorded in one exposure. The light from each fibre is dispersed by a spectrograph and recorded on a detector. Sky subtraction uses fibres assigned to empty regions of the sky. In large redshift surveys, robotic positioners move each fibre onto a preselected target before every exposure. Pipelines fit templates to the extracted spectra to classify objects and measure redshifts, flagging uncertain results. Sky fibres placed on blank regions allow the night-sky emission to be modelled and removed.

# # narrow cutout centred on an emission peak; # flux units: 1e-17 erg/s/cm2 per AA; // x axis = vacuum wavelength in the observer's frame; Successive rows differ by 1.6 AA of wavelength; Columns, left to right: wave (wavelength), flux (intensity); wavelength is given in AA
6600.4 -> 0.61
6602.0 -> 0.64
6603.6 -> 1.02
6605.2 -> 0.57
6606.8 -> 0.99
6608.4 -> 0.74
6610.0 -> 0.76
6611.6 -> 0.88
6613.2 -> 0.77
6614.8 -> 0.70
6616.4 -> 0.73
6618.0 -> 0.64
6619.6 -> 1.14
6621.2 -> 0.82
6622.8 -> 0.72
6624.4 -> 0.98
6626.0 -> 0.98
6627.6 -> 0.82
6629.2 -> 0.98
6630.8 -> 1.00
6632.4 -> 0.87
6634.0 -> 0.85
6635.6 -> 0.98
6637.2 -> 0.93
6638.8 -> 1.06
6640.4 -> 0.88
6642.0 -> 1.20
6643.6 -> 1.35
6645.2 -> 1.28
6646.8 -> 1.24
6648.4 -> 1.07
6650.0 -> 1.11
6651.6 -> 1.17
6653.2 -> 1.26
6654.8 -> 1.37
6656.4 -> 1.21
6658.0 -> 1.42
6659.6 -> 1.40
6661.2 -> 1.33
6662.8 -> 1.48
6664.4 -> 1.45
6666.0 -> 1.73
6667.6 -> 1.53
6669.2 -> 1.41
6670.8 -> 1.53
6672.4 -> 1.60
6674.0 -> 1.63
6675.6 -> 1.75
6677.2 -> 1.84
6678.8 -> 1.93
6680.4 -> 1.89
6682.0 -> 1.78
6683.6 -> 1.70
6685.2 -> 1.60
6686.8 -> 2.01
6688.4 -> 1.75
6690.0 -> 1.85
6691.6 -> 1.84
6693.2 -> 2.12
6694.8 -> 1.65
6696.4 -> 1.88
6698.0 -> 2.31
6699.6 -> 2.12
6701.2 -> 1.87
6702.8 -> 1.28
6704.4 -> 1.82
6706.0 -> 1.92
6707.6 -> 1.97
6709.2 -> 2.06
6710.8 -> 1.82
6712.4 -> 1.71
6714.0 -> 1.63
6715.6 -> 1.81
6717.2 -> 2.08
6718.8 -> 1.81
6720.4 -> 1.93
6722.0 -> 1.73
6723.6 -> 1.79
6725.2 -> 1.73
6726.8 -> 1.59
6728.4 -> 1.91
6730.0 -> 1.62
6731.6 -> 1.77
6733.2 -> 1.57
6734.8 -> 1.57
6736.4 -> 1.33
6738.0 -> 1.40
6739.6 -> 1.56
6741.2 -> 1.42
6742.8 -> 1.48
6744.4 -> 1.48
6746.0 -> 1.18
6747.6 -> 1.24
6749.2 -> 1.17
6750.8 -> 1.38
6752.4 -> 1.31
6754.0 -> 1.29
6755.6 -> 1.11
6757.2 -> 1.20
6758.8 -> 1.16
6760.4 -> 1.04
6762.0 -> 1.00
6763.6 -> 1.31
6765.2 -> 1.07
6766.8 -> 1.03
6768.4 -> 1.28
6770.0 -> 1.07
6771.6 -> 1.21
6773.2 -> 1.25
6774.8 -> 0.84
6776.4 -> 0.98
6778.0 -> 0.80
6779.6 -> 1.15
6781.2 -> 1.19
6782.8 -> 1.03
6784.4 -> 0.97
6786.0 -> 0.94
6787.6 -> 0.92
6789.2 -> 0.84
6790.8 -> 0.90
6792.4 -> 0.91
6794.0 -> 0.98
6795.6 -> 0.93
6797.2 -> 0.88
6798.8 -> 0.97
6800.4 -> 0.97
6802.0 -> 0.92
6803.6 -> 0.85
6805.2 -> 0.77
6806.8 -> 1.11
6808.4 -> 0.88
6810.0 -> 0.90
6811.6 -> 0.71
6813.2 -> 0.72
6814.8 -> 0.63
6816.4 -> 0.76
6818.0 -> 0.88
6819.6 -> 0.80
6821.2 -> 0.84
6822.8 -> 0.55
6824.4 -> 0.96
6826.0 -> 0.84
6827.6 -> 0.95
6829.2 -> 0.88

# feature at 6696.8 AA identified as Mg II 2798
